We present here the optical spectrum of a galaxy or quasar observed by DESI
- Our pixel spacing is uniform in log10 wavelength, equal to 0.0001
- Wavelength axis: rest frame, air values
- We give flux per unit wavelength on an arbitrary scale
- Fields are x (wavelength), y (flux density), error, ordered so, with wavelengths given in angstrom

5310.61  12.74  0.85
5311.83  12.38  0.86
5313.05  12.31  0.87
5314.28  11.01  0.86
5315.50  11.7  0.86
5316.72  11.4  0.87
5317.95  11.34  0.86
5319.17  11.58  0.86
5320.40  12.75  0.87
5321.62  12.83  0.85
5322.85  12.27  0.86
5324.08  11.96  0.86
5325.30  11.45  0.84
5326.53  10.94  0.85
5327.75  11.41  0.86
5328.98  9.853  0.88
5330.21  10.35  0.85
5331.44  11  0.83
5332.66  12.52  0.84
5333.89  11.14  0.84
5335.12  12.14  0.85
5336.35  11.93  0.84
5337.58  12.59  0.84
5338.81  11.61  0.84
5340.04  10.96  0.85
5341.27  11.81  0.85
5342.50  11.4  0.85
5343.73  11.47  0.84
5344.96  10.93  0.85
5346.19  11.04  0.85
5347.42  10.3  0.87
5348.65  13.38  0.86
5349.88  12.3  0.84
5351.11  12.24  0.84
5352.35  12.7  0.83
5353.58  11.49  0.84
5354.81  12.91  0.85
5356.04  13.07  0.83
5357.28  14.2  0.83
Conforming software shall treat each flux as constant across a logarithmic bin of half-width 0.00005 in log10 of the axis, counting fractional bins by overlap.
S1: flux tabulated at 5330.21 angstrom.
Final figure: 10.35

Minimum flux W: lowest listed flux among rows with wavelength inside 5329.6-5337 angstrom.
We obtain 10.35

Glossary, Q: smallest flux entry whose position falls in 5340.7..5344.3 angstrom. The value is 11.4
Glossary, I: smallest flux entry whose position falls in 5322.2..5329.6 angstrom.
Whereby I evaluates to 9.853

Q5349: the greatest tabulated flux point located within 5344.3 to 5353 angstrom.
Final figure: 13.38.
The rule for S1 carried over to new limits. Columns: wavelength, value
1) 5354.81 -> 12.91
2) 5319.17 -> 11.58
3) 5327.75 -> 11.41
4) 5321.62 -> 12.83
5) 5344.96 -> 10.93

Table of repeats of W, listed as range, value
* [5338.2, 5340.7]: 10.96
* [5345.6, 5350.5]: 10.3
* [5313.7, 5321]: 11.01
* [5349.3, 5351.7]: 12.24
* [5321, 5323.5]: 12.27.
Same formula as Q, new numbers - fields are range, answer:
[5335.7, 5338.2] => 11.93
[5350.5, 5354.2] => 11.49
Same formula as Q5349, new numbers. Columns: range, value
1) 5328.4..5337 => 12.52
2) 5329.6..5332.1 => 11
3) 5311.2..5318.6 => 12.38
